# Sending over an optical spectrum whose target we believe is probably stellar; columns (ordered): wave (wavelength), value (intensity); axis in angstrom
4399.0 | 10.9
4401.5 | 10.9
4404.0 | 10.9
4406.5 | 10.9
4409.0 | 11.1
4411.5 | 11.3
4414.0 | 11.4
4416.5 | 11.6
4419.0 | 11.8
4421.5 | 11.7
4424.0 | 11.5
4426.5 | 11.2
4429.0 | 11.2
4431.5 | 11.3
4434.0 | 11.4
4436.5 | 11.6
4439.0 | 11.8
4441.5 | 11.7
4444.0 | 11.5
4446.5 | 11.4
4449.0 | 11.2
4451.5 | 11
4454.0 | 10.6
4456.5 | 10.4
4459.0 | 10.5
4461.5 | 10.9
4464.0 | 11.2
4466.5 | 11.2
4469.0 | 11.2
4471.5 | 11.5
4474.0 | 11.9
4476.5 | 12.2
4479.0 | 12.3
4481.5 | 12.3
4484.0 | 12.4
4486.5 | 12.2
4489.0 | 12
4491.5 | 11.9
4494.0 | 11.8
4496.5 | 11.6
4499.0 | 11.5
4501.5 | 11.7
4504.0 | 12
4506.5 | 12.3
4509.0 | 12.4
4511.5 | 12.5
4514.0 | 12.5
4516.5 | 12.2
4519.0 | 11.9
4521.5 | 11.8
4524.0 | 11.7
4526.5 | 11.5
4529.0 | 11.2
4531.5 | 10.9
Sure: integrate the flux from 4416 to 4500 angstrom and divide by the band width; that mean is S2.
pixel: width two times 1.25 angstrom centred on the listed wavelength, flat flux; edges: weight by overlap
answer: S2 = 11.5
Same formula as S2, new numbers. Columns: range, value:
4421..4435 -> 11.4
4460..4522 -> 11.9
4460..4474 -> 11.2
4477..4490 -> 12.2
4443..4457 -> 11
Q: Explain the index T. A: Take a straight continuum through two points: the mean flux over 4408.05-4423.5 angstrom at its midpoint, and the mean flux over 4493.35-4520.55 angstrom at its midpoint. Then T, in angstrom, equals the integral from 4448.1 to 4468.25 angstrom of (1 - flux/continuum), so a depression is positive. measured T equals 1.5 angstrom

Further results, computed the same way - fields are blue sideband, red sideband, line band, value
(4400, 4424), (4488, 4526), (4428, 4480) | 1.20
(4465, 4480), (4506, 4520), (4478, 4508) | 0.01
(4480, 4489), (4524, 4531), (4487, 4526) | -0.62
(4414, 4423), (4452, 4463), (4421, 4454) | -0.68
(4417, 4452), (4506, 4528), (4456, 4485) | 0.52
